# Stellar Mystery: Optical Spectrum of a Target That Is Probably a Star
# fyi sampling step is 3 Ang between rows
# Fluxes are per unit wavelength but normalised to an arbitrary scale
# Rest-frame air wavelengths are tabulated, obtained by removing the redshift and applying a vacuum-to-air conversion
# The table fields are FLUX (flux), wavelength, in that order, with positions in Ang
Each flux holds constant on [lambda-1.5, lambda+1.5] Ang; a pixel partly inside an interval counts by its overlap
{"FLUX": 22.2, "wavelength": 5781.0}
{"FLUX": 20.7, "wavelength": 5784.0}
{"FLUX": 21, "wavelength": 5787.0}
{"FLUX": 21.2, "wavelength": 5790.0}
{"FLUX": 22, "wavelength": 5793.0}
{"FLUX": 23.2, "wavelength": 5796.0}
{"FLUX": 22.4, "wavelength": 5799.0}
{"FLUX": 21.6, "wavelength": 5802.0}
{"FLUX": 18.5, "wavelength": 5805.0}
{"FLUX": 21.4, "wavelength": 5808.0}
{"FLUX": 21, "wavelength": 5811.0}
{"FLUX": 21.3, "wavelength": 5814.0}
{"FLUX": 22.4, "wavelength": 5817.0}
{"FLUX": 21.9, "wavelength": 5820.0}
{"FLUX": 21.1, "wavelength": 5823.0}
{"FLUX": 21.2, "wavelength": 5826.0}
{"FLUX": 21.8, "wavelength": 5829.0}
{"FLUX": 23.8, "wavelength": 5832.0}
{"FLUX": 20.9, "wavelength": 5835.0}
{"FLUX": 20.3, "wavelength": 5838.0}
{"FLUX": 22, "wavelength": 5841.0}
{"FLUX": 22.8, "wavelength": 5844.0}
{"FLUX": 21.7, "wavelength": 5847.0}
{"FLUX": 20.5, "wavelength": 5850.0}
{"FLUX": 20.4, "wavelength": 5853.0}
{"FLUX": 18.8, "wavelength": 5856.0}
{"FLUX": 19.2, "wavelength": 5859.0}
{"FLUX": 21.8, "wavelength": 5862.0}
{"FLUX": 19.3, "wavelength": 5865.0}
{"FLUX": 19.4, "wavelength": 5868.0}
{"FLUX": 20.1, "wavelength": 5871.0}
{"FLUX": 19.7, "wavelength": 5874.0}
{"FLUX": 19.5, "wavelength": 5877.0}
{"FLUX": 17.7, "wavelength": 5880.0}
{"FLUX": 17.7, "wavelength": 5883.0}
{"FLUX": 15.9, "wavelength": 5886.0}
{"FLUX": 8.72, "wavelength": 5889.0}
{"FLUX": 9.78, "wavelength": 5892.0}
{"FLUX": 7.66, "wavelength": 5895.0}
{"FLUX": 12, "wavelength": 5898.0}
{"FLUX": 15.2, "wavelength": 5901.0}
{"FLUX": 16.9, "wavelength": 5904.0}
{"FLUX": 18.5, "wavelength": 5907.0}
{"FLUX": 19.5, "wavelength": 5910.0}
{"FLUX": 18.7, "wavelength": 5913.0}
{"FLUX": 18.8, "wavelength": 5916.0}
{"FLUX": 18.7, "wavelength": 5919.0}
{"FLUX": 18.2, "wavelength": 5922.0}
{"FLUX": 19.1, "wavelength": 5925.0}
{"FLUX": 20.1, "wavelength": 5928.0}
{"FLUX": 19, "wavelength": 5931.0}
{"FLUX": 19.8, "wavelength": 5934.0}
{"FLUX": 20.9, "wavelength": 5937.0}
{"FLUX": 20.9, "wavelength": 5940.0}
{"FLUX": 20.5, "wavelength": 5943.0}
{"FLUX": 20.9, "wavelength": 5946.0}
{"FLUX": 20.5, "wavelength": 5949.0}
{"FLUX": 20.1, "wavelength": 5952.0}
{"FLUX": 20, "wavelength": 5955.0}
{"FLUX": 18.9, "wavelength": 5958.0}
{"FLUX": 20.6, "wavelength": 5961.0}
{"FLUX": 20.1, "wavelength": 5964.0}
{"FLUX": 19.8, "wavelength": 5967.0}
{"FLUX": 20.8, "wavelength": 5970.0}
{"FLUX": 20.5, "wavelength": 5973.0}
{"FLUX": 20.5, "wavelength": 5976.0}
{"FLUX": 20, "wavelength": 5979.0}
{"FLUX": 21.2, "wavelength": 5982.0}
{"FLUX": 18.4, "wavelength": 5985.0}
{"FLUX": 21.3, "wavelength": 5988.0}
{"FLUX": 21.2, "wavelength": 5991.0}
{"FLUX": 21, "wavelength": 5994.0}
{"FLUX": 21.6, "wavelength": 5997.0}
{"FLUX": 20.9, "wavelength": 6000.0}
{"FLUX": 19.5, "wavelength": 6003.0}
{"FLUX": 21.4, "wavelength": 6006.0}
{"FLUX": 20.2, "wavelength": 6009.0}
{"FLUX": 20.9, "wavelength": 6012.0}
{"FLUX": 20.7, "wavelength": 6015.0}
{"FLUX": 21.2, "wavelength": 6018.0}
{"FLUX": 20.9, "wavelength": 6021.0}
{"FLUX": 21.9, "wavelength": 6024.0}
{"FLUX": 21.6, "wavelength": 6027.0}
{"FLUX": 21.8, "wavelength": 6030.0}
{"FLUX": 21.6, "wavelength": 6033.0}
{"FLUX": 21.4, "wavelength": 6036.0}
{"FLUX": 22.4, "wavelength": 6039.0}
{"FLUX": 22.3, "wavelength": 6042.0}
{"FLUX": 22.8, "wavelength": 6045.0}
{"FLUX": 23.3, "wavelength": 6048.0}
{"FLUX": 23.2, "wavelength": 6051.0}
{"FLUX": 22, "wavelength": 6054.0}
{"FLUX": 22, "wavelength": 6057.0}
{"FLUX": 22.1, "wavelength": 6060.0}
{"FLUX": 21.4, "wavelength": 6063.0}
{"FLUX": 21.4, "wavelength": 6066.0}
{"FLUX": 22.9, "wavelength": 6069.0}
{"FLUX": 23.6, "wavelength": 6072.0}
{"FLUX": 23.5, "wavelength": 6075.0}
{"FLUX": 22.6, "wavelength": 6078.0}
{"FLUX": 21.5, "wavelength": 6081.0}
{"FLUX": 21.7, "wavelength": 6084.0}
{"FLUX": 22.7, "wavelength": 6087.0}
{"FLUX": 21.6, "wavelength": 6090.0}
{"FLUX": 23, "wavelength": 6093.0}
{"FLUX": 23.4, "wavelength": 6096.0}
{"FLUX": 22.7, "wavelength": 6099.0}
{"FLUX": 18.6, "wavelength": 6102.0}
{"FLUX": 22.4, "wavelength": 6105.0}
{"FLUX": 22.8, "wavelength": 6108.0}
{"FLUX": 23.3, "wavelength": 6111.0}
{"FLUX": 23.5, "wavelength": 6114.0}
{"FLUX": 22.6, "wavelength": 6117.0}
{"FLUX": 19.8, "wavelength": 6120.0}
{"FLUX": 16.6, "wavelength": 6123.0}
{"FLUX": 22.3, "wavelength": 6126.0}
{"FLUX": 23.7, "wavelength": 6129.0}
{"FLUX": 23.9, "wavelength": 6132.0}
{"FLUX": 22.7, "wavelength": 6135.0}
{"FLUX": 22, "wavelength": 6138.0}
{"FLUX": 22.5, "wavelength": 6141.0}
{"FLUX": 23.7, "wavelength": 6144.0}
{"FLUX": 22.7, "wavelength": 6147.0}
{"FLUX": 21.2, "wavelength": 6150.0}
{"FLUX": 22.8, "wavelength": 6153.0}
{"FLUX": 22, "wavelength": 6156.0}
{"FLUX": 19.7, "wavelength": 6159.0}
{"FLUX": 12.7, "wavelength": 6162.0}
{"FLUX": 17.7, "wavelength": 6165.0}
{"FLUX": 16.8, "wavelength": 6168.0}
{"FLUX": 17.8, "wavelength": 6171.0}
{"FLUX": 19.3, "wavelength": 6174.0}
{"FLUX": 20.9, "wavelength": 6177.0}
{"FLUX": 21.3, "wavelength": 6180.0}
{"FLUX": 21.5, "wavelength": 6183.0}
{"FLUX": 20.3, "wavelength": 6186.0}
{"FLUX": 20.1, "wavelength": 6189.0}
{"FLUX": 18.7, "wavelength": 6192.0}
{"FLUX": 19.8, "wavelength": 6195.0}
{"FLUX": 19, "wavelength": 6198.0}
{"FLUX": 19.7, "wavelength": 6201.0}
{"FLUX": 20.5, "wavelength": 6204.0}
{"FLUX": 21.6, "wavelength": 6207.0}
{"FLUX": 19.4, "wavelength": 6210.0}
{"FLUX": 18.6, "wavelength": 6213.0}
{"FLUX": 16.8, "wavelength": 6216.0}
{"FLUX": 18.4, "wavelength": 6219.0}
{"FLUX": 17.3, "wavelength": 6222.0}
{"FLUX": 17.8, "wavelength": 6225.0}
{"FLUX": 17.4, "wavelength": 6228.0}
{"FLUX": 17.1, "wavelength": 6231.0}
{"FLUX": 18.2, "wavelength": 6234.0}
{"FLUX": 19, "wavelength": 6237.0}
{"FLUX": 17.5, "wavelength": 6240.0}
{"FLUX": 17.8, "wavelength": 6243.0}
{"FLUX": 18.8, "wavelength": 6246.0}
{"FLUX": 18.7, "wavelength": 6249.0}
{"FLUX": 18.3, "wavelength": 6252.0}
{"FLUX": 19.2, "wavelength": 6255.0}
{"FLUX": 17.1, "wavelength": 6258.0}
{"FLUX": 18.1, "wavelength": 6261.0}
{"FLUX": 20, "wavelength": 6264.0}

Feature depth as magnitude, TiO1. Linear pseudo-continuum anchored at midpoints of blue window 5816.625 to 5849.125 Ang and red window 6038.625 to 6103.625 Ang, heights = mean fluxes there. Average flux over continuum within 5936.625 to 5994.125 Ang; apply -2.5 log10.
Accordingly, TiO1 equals 0.09 mag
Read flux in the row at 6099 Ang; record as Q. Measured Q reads 22.7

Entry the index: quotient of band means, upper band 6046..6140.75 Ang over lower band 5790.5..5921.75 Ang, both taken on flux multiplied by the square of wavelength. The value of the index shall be 1.25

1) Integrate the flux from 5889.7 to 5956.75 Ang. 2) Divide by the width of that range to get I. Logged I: 17.9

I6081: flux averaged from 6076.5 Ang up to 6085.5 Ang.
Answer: 21.9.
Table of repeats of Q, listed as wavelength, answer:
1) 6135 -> 22.7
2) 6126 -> 22.3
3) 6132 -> 23.9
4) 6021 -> 20.9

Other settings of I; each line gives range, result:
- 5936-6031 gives 20.6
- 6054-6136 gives 22.2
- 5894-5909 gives 14.4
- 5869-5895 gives 15.7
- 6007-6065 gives 21.8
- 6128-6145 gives 23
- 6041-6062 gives 22.5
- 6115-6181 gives 20.7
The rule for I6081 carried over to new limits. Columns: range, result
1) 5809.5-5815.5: 21.2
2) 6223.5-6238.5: 17.9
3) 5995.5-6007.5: 20.8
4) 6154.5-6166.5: 18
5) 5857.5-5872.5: 20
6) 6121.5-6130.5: 20.9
